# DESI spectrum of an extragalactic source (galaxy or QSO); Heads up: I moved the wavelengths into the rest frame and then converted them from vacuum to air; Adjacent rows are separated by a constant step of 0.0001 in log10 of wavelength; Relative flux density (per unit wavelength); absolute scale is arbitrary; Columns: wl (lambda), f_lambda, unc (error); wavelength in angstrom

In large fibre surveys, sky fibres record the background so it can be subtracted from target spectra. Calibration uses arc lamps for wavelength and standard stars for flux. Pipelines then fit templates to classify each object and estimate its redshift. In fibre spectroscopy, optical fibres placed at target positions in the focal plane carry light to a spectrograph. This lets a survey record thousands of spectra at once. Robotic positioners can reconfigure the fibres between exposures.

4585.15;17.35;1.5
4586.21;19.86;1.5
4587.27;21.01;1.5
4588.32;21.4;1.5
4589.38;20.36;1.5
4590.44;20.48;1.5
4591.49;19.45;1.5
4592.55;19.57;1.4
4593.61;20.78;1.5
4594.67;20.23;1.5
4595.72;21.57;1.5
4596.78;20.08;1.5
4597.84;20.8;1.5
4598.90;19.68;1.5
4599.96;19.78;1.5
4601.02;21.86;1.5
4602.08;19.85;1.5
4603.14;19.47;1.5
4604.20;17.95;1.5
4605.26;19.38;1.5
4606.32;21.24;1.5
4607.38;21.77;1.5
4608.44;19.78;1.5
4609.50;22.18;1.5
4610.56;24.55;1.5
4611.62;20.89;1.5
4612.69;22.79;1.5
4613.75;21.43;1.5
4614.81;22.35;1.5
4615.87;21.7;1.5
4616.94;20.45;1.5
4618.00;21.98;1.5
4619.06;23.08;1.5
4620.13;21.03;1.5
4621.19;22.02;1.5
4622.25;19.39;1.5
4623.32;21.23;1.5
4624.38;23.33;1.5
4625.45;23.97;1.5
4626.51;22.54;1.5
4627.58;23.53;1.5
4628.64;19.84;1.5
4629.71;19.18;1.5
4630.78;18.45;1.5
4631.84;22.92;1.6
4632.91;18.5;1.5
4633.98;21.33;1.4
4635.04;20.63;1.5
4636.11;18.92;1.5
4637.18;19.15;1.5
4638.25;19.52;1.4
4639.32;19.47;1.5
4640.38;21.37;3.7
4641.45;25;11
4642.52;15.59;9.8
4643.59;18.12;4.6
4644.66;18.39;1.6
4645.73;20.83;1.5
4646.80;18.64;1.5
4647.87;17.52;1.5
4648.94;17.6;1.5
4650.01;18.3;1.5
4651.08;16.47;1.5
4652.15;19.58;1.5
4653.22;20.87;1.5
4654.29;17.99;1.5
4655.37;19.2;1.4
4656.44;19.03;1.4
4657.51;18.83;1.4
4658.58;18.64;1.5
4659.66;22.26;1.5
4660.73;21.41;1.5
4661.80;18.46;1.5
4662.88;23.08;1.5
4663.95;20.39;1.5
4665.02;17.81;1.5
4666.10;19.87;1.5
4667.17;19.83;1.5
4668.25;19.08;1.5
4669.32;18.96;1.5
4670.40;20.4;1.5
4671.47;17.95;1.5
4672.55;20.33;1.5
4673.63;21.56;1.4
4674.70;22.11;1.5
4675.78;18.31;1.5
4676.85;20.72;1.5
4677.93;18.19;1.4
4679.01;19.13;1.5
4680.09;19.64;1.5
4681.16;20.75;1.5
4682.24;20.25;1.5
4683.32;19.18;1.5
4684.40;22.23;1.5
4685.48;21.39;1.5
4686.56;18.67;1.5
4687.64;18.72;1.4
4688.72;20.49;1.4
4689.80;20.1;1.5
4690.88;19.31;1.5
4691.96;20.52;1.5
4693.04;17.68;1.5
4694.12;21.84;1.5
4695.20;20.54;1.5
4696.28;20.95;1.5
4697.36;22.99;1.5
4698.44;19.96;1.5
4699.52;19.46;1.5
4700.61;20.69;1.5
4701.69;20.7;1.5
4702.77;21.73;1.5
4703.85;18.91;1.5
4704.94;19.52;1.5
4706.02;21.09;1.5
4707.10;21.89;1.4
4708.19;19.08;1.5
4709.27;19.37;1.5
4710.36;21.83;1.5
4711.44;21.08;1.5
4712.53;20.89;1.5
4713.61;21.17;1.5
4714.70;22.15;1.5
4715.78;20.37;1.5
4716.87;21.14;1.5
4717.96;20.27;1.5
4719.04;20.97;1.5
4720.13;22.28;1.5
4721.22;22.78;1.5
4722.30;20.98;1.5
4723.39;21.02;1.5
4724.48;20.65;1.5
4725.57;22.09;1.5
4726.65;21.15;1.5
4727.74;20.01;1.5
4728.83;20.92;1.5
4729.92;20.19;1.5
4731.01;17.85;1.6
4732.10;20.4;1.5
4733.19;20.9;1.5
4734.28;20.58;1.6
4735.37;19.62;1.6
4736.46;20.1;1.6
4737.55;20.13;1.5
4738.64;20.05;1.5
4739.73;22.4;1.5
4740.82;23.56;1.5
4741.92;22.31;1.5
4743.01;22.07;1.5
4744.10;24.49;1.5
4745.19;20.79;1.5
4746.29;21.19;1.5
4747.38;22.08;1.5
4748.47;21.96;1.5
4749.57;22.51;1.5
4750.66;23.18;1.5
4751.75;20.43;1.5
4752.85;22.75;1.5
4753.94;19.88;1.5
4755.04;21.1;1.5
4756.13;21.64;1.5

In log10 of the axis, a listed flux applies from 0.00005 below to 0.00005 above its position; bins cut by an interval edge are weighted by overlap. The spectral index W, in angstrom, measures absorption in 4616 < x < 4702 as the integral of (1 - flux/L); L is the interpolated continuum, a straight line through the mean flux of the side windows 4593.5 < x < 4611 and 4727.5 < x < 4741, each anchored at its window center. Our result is 1.8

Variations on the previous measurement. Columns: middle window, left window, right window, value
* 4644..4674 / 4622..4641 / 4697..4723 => 2.0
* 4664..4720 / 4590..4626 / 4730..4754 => 2.6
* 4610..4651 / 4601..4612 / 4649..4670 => -0.9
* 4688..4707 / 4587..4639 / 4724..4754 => 0.7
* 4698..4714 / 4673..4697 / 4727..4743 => -0.1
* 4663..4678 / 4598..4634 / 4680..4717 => 0.6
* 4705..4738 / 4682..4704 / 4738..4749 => 0.9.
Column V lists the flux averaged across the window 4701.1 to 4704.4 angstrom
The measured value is 20.5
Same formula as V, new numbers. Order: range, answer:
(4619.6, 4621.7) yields 21.6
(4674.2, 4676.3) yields 20.2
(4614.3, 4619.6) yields 21.9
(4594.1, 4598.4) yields 20.7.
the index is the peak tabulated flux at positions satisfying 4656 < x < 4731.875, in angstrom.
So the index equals 23.08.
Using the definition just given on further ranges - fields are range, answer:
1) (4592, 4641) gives 24.55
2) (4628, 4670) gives 25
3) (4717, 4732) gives 22.78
